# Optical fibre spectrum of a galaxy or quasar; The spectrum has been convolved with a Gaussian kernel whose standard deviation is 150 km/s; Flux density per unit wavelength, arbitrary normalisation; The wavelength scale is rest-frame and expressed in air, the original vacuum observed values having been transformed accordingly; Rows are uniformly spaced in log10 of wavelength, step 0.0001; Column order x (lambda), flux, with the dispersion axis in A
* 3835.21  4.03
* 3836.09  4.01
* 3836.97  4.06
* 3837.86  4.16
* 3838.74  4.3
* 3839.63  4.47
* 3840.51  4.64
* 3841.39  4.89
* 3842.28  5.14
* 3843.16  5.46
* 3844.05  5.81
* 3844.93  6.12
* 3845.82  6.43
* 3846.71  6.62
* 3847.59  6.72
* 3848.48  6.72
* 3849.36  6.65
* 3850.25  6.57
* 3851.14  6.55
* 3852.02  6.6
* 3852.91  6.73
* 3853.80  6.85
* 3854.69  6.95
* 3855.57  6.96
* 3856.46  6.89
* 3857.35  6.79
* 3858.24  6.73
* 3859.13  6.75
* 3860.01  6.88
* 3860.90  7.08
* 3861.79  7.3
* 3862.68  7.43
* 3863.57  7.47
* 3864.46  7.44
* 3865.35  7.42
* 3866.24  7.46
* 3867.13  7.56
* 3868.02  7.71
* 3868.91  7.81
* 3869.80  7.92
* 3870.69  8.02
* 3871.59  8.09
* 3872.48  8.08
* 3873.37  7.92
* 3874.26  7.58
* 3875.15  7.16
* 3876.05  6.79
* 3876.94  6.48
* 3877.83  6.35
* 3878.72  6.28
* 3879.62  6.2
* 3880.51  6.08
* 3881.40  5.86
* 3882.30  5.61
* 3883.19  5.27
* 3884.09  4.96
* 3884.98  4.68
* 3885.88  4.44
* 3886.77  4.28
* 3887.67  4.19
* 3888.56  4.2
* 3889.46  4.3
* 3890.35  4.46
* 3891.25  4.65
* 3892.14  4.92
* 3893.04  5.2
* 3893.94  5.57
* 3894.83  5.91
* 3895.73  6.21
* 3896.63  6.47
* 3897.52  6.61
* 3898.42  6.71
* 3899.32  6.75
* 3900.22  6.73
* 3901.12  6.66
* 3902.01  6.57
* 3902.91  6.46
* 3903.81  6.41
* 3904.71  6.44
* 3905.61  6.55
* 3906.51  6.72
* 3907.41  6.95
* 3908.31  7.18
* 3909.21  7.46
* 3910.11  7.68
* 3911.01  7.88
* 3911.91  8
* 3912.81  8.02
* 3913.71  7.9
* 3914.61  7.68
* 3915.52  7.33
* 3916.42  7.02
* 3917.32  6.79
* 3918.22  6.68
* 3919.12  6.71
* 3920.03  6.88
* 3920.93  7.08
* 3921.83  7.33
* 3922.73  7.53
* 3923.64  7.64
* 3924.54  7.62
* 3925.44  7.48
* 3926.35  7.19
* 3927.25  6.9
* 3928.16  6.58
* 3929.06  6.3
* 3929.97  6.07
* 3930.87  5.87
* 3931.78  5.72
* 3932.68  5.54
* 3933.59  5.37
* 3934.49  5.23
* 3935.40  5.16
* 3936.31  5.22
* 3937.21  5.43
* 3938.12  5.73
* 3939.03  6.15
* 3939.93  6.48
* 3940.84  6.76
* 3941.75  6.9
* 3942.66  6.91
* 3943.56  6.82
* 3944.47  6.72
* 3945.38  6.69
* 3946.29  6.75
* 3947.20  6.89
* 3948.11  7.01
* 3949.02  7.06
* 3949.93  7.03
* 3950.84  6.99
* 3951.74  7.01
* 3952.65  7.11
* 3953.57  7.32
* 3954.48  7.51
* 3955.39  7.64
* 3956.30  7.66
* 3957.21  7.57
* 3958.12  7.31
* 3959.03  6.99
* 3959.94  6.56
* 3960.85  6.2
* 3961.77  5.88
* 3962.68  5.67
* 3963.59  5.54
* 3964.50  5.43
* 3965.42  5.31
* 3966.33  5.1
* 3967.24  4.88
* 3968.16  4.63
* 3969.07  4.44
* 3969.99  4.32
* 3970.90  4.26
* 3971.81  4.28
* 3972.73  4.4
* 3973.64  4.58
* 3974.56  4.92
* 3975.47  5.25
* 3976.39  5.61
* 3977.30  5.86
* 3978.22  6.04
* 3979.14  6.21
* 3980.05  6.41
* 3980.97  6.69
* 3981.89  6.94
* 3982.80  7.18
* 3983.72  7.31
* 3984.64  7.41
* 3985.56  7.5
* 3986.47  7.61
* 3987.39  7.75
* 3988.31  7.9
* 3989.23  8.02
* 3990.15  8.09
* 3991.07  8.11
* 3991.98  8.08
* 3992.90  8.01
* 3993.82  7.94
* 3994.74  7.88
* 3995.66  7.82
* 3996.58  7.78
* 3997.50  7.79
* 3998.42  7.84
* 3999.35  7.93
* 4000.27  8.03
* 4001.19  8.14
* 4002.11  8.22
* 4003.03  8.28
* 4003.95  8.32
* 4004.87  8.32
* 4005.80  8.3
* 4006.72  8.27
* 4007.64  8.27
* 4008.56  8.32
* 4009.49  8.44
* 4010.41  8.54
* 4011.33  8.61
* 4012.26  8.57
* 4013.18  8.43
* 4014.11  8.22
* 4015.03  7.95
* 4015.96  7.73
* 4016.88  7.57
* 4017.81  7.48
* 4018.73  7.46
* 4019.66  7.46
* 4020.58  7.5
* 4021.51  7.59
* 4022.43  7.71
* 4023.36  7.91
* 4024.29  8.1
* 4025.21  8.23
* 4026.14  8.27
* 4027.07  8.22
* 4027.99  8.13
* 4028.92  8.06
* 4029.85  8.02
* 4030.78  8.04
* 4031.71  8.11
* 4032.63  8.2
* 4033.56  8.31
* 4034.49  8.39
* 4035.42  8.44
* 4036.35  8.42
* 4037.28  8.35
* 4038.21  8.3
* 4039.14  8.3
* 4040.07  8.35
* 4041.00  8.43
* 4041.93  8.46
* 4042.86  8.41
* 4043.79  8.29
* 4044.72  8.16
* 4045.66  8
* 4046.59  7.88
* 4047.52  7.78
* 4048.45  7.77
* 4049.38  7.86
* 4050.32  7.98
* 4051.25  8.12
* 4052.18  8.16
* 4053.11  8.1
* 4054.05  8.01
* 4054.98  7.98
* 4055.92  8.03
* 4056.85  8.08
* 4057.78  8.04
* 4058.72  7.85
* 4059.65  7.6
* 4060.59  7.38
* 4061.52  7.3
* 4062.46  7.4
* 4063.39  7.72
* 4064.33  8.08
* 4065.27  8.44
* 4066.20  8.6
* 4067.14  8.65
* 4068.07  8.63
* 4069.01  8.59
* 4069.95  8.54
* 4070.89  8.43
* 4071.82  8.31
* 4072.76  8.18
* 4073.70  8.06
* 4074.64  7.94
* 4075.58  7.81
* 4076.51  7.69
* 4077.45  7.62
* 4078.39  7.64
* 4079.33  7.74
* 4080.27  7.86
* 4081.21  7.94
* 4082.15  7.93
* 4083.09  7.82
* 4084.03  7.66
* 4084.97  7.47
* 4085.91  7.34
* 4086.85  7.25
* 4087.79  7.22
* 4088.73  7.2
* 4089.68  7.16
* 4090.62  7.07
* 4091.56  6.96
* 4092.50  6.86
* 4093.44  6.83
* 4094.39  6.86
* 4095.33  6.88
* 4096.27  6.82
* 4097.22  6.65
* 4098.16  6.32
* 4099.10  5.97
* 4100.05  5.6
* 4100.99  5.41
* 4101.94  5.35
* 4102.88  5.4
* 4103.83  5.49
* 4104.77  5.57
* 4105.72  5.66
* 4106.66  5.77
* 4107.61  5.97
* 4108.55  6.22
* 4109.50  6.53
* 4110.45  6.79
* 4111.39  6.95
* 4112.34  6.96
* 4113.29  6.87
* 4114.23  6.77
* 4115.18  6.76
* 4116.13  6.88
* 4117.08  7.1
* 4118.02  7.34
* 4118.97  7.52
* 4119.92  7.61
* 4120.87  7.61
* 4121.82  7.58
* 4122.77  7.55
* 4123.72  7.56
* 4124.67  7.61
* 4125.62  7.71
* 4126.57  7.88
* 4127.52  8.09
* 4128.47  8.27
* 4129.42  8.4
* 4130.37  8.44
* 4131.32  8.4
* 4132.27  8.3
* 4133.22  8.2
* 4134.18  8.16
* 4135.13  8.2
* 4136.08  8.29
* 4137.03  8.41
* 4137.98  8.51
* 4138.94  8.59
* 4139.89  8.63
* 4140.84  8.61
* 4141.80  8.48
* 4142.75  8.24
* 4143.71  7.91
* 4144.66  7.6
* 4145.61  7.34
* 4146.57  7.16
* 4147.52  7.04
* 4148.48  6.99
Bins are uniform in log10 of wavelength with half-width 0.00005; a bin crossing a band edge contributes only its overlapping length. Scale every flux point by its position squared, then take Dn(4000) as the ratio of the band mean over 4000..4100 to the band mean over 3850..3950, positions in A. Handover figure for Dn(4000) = 1.29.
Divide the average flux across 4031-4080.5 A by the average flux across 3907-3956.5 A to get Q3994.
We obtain 1.2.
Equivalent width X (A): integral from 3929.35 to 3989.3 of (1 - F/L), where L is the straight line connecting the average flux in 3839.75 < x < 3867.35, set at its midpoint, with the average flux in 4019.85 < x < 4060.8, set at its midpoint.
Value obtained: 9.6 A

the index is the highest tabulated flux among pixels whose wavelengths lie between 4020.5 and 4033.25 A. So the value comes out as 8.27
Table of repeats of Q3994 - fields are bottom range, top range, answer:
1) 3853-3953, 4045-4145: 1.14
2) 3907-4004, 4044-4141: 1.11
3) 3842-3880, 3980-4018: 1.14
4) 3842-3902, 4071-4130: 1.11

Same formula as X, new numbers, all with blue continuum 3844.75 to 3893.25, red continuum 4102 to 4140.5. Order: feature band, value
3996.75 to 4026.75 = -4.7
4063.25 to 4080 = -2.3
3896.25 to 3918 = -1.5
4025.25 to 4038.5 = -2.3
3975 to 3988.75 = 0.2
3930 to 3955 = 1.1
